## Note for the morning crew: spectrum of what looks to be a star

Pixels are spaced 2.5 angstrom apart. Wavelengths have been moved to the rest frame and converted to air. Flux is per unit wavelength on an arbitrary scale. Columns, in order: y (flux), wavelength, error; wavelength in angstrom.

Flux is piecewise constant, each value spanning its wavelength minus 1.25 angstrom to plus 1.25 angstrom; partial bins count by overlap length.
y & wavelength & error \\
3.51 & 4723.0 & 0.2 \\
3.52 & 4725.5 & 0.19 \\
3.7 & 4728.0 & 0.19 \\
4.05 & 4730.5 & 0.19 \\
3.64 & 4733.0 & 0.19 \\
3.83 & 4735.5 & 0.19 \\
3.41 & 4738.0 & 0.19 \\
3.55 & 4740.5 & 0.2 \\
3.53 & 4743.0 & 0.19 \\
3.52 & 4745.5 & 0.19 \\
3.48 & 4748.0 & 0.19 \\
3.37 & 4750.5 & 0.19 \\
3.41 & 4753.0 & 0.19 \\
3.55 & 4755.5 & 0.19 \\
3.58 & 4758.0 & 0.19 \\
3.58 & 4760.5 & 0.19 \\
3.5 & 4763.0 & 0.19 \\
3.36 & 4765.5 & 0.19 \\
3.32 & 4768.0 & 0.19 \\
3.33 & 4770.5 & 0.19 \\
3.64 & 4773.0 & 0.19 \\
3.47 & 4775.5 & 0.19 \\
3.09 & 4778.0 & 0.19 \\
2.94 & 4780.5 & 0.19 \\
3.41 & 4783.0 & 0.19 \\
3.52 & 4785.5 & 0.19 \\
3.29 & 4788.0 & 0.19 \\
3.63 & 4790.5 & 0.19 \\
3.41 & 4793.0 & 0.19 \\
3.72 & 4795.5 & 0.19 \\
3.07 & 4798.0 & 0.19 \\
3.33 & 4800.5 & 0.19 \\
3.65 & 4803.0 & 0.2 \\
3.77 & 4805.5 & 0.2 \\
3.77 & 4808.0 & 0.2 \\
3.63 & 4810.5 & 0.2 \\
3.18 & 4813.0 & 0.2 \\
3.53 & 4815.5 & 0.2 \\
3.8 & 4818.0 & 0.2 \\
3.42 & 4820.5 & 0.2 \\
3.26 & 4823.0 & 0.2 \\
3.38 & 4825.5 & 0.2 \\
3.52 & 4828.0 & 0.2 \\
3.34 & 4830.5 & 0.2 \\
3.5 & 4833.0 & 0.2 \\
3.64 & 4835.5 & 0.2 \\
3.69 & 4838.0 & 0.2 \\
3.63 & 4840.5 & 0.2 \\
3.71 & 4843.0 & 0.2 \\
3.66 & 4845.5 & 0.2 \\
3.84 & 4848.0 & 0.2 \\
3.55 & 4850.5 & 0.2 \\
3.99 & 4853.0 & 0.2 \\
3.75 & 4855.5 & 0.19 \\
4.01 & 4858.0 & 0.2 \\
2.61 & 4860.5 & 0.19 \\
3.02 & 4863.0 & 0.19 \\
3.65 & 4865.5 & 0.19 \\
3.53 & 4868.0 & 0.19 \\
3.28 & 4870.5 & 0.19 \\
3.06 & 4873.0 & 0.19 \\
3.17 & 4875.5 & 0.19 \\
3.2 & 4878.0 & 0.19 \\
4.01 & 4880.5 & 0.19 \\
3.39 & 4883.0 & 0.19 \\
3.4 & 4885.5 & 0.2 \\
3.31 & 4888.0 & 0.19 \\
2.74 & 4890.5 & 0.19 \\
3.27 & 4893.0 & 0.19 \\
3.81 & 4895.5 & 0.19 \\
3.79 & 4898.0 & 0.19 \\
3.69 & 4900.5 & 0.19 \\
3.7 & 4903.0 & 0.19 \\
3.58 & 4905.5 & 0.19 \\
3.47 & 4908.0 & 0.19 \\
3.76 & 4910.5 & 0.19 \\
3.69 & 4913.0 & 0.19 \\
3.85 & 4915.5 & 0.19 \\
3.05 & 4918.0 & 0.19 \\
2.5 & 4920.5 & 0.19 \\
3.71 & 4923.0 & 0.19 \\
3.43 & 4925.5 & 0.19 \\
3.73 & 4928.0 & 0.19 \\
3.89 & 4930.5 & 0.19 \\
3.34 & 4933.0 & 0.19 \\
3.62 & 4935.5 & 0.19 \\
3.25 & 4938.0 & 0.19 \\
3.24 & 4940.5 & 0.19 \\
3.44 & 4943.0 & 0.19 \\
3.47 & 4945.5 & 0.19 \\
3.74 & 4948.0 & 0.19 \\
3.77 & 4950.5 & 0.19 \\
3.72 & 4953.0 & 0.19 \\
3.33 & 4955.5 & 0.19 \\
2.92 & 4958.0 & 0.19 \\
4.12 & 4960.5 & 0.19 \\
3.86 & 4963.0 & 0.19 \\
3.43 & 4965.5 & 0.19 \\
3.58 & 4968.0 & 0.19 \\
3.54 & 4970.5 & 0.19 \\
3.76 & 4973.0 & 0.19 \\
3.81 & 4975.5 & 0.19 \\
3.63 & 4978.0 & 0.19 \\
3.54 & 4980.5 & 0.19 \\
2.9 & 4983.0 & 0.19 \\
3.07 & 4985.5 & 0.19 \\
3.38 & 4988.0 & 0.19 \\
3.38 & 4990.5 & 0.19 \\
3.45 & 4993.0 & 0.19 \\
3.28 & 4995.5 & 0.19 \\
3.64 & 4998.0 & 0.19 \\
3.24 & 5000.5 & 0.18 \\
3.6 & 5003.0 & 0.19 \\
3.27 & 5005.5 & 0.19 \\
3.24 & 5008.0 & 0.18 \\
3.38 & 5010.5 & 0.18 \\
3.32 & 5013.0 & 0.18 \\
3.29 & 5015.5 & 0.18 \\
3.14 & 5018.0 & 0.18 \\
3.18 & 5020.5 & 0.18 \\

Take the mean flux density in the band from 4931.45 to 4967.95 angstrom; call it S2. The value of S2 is 3.52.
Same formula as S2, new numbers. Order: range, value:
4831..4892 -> 3.47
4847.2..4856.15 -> 3.78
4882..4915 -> 3.52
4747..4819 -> 3.46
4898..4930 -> 3.53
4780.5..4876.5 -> 3.49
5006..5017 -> 3.3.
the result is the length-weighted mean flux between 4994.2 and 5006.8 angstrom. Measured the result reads 3.41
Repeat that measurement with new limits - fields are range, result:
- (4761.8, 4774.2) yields 3.43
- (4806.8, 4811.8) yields 3.69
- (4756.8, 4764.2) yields 3.55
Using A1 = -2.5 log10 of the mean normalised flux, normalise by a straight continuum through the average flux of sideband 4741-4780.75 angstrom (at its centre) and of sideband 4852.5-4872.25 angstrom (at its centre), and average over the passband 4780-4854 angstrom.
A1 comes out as -0.03 mag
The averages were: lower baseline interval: 3.43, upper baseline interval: 3.45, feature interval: 3.53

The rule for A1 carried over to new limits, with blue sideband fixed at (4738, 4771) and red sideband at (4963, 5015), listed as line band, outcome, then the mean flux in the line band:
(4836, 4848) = -0.071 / 3.69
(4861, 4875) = 0.061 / 3.26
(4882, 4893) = 0.076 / 3.21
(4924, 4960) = -0.021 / 3.51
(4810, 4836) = -0.002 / 3.46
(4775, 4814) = 0.010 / 3.43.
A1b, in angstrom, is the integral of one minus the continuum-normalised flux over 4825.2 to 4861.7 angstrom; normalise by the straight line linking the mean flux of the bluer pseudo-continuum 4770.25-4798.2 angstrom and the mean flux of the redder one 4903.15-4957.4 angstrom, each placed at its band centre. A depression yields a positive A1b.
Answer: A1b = -1.7 angstrom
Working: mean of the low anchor 3.39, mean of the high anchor 3.5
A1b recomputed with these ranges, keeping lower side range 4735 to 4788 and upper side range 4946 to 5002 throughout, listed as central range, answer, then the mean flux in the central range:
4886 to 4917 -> -0.6 angstrom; 3.55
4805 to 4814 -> -0.3 angstrom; 3.58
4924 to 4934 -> -0.3 angstrom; 3.61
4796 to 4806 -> 0.0 angstrom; 3.45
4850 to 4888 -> 0.4 angstrom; 3.43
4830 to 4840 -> -0.3 angstrom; 3.56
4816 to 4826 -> -0.1 angstrom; 3.48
